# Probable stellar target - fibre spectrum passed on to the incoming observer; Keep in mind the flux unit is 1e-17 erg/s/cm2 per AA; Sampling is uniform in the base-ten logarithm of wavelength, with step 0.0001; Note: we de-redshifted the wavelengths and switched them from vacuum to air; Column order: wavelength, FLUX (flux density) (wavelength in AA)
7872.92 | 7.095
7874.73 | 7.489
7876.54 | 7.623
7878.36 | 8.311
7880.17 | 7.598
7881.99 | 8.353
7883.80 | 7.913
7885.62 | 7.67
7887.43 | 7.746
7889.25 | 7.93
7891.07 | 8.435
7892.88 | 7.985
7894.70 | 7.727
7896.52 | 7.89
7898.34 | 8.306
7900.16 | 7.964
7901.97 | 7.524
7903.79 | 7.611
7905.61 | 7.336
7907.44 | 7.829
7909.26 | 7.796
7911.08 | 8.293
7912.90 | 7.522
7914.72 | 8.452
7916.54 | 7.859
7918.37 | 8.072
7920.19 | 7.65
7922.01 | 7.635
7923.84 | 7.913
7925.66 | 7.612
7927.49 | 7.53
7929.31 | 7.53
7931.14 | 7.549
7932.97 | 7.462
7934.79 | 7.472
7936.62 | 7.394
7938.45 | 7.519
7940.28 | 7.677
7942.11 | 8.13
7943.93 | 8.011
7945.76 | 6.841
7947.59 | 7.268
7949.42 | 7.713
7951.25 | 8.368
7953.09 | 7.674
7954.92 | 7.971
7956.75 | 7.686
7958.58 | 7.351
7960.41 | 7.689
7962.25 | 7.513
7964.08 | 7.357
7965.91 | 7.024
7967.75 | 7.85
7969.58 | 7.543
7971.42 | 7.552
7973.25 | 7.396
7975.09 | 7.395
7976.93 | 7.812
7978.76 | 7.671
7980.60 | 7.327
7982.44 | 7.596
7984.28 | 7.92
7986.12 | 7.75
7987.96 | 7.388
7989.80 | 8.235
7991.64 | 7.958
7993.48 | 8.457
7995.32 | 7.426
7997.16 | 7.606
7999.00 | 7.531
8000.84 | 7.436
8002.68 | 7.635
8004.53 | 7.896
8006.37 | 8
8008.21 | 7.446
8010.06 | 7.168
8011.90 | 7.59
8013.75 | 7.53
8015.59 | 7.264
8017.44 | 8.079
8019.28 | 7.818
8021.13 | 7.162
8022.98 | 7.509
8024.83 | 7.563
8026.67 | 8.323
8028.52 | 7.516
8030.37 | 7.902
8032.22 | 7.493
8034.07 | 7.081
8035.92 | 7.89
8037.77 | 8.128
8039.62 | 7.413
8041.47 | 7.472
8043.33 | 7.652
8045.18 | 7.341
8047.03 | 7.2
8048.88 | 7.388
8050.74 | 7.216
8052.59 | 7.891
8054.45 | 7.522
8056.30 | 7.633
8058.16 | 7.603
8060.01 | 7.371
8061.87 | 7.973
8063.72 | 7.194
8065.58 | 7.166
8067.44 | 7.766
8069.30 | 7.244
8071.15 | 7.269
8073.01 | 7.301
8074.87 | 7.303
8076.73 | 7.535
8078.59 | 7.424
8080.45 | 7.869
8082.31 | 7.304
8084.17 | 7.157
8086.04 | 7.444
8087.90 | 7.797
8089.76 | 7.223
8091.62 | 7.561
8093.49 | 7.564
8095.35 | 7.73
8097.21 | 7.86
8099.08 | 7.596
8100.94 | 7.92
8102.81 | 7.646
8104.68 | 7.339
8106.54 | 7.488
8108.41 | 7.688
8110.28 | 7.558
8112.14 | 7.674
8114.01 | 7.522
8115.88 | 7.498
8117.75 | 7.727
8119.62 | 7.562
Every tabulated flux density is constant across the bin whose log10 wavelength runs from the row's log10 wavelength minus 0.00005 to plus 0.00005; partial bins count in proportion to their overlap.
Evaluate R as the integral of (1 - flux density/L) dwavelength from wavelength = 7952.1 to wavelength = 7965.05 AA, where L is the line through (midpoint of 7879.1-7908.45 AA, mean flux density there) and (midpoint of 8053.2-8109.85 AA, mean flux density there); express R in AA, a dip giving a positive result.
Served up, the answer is 0.2 AA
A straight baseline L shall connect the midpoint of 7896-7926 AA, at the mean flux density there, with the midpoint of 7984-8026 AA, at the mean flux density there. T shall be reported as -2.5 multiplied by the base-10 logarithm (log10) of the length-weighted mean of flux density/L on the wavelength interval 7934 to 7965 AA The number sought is 0.02 mag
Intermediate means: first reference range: 7.84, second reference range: 7.67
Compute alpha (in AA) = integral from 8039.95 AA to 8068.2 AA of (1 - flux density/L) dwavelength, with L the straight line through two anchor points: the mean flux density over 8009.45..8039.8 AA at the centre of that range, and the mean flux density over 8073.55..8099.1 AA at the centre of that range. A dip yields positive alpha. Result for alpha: 0.32 AA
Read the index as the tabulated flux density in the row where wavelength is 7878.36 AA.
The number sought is 8.311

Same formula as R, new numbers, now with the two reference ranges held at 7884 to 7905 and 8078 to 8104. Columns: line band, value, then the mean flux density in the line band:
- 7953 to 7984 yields 0.8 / 7.56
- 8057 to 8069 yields 0.2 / 7.5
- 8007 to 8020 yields 0.2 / 7.57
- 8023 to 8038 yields -0.1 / 7.71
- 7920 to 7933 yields 0.4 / 7.62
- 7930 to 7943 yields 0.4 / 7.59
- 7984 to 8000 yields -0.1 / 7.8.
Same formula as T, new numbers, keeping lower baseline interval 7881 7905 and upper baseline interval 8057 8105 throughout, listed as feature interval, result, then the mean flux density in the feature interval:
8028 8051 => 0.01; 7.52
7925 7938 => 0.05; 7.5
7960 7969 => 0.04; 7.48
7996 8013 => 0.01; 7.59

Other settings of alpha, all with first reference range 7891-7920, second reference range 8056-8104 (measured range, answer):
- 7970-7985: 0.31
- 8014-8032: -0.07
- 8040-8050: 0.24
